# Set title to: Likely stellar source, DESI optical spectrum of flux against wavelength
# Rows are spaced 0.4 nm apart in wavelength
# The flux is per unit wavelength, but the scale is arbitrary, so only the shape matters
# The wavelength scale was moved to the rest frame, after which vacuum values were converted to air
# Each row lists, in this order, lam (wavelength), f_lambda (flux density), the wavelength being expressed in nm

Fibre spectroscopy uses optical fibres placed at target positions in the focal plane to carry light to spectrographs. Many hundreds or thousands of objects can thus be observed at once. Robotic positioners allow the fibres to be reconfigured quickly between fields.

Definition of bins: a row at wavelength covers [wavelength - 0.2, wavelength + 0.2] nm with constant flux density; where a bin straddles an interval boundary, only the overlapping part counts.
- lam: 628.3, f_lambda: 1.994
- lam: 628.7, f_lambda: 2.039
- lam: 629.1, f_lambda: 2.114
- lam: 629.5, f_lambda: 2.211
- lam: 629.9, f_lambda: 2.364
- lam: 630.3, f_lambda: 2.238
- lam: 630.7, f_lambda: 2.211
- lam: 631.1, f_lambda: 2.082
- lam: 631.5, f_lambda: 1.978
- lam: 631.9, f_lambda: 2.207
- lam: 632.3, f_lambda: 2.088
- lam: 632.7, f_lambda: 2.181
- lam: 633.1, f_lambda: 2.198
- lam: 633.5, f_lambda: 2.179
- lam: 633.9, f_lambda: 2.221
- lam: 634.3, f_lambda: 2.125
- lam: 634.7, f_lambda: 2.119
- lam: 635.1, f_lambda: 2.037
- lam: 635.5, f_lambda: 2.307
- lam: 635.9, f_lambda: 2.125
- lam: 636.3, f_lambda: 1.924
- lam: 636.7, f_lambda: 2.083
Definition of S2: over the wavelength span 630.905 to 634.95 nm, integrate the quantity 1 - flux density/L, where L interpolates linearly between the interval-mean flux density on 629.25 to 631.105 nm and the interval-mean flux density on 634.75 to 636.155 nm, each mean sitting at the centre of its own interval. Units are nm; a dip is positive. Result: 0.09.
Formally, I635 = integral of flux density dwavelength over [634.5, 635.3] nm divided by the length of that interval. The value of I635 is 2.08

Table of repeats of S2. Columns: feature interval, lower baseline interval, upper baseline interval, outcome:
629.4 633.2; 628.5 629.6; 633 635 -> -0.07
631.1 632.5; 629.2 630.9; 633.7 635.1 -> 0.07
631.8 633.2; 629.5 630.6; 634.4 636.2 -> 0.03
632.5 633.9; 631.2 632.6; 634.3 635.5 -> -0.05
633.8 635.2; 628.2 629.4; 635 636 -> 0.02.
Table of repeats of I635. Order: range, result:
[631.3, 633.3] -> 2.13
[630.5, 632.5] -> 2.11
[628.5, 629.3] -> 2.08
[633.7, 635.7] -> 2.16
